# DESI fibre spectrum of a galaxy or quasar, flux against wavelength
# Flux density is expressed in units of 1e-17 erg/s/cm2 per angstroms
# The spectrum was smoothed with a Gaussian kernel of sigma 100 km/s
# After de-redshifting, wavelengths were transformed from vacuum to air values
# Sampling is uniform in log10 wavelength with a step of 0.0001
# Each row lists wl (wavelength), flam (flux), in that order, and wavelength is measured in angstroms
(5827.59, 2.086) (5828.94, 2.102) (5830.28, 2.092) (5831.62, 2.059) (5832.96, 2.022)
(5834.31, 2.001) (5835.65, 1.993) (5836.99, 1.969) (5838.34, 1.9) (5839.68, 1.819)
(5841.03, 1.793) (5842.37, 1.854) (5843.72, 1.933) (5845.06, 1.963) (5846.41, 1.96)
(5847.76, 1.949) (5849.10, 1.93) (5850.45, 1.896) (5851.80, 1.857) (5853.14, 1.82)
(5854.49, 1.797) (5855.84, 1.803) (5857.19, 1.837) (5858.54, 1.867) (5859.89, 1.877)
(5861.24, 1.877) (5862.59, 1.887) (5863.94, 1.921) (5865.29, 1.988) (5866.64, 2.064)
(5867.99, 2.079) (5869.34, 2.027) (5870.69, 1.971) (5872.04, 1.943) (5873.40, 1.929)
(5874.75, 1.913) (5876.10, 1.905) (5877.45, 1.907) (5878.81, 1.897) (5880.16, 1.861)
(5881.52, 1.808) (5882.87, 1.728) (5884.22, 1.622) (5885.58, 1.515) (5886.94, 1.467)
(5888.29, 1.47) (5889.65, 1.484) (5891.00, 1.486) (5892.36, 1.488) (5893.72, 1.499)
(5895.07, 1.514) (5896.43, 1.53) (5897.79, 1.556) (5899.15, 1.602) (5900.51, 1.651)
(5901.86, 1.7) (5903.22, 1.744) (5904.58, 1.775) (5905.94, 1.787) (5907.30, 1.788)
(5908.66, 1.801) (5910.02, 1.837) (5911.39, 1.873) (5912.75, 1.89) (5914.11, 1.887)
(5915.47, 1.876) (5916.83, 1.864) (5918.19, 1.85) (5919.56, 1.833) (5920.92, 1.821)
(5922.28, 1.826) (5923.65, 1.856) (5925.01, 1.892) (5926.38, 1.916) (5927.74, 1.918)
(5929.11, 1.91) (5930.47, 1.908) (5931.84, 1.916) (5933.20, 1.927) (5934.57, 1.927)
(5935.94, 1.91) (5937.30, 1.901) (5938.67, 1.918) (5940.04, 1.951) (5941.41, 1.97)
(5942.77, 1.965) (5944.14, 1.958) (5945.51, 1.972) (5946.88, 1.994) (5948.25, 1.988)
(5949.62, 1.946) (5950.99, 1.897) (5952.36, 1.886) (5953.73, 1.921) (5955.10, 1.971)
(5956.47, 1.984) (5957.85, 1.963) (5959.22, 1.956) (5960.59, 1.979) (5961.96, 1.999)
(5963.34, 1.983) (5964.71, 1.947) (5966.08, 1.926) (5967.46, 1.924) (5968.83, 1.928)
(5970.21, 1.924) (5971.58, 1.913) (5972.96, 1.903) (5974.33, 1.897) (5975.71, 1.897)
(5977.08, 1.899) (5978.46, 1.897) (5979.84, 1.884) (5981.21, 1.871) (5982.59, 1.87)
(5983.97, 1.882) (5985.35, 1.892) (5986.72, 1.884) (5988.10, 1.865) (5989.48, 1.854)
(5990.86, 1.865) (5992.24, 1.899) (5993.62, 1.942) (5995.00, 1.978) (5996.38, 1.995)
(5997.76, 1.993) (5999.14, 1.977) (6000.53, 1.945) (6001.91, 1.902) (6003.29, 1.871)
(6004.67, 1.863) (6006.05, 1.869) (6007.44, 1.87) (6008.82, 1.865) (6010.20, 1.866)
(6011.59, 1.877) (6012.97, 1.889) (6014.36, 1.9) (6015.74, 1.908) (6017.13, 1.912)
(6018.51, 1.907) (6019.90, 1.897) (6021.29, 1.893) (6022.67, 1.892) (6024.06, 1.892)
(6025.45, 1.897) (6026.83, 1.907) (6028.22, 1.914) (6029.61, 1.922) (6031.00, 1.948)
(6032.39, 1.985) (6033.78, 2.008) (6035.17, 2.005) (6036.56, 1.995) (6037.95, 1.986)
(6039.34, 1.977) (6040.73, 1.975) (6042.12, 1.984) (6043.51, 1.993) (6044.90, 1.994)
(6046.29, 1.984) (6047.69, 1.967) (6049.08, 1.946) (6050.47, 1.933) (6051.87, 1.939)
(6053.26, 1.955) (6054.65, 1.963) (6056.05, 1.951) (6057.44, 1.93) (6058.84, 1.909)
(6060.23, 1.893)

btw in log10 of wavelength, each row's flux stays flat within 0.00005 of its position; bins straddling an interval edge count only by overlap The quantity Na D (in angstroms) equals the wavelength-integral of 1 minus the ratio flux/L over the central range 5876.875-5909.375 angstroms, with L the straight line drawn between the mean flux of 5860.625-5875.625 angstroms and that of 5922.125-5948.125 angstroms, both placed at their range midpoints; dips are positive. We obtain 4.9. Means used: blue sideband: 1.96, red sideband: 1.93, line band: 1.65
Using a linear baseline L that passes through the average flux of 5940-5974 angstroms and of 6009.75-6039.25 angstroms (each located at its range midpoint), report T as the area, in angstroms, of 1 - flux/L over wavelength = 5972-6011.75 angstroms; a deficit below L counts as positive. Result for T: 0.8 angstroms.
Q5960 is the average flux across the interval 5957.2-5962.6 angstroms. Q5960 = 1.98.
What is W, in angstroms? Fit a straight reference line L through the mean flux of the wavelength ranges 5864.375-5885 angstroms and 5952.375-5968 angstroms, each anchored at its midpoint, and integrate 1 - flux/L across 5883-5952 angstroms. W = 5.0 angstroms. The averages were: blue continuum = 1.91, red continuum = 1.96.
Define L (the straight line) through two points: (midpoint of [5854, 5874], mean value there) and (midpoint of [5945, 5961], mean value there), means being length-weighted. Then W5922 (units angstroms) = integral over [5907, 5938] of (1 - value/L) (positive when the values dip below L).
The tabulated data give 1.08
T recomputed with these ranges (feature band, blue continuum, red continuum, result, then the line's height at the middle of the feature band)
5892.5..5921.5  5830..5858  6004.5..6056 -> 2.70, 1.92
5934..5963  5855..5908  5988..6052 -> -1.69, 1.84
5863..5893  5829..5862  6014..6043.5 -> 1.94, 1.92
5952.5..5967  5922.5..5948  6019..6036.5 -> -0.23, 1.93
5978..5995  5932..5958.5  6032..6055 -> 0.61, 1.96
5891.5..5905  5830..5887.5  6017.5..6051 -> 2.14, 1.9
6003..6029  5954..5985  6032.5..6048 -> 1.03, 1.97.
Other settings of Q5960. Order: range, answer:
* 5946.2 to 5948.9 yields 1.99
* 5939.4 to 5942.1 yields 1.97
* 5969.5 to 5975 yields 1.91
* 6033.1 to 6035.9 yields 2.01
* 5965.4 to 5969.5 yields 1.93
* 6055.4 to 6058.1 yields 1.94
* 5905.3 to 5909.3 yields 1.79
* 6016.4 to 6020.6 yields 1.9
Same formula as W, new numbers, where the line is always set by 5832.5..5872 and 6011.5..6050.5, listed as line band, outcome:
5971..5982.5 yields 0.2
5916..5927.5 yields 0.4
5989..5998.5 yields 0.0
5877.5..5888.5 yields 1.3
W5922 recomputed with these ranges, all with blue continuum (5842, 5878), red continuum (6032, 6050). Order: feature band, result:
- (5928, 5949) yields 0.06 angstroms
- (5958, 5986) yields 0.56 angstroms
